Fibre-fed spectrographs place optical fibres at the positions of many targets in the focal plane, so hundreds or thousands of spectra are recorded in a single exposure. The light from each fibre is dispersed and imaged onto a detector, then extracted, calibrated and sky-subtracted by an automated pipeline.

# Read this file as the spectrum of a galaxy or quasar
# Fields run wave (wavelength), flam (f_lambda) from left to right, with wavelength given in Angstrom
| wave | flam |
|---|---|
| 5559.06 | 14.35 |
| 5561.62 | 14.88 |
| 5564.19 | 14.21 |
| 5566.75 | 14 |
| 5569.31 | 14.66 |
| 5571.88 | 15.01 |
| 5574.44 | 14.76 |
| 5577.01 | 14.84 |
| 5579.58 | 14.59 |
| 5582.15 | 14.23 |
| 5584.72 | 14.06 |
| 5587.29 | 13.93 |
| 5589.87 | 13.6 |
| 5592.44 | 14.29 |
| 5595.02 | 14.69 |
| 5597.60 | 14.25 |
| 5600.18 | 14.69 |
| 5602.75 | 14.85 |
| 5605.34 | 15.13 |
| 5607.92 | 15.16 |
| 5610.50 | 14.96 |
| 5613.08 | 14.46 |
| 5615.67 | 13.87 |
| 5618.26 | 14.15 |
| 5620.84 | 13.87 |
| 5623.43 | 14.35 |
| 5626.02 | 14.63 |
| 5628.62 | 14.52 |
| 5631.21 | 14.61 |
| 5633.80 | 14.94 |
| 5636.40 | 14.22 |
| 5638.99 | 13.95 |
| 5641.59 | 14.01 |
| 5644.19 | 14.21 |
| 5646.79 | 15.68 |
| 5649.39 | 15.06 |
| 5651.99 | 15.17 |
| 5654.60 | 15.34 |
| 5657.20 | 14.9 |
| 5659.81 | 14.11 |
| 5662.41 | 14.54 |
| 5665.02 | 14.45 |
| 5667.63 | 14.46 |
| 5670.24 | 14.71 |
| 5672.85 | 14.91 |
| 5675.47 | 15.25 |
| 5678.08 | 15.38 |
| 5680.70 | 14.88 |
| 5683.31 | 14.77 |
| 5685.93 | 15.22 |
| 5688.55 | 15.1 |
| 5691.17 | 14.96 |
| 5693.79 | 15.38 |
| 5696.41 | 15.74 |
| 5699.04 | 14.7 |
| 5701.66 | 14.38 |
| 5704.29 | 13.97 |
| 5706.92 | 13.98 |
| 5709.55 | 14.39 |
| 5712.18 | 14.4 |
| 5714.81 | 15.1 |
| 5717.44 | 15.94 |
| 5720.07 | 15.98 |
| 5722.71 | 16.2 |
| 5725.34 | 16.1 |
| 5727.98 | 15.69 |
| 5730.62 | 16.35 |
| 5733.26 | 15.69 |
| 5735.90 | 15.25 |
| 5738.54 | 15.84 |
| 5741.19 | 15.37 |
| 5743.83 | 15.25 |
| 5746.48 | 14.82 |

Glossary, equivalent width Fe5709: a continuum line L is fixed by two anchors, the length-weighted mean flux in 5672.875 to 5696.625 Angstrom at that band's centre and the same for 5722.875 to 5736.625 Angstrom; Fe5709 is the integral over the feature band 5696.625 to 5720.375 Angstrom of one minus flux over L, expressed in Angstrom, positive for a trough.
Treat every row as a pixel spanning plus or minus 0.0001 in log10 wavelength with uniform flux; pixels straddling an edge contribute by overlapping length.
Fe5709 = 1.19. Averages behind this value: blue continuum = 15.1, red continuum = 15.9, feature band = 14.8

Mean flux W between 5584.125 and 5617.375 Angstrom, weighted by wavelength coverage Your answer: 14.5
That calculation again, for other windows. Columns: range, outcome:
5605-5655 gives 14.6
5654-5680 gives 14.8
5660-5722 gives 14.9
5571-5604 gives 14.4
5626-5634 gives 14.6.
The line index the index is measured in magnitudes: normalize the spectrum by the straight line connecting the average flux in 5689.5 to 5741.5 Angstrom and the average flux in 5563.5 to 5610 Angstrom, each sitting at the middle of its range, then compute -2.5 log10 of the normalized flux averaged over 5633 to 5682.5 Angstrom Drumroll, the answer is 0.013 mag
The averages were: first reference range 14.5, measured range 14.7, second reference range 15.3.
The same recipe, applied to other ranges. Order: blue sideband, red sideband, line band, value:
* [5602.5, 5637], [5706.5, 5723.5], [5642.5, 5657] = -0.02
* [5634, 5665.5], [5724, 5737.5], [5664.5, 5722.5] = 0.02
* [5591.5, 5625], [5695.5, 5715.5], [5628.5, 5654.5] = -0.01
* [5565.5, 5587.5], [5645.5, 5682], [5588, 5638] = 0.01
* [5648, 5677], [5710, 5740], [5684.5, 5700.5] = 0.00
